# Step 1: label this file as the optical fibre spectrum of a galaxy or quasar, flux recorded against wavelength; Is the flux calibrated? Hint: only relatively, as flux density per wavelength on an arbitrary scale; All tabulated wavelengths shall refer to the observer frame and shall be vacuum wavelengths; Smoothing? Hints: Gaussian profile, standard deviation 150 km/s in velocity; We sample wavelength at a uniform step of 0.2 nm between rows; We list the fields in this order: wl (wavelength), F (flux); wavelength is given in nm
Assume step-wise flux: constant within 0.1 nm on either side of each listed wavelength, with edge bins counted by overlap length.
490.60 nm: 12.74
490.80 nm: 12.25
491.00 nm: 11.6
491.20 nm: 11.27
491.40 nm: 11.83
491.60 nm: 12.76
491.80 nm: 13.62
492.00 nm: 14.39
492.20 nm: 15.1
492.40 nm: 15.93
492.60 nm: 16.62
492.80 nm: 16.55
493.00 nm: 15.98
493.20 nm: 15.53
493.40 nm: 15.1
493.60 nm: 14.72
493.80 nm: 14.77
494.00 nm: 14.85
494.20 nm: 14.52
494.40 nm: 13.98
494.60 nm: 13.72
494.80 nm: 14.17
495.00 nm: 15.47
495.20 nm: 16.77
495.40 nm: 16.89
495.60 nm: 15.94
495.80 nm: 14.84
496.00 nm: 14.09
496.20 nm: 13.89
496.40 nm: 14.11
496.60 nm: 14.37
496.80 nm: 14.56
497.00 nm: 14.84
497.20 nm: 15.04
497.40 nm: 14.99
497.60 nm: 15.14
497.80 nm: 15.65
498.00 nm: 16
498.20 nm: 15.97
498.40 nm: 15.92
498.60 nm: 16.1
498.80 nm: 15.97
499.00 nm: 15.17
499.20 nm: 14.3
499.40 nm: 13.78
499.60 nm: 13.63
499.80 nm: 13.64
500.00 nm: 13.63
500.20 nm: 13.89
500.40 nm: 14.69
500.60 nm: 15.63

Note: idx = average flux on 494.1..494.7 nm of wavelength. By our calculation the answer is 14.1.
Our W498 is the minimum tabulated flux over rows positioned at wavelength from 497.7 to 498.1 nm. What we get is 15.65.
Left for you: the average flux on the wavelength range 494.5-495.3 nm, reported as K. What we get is 15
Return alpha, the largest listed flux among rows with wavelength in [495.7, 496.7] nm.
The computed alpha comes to 14.84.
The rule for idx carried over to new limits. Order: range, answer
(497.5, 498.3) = 15.7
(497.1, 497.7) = 15.1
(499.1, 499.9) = 13.8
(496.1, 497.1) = 14.4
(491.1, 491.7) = 12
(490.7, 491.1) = 11.9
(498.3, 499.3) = 15.5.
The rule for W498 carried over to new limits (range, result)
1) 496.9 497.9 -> 14.84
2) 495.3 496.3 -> 13.89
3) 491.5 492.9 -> 12.76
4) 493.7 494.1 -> 14.77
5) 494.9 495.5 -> 15.47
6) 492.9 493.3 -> 15.53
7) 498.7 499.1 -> 15.17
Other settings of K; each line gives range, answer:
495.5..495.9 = 15.4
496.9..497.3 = 14.9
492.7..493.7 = 15.6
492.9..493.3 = 15.8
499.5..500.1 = 13.6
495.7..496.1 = 14.5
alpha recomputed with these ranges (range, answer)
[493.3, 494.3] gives 15.1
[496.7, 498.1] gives 16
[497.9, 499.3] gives 16.1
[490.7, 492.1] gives 14.39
